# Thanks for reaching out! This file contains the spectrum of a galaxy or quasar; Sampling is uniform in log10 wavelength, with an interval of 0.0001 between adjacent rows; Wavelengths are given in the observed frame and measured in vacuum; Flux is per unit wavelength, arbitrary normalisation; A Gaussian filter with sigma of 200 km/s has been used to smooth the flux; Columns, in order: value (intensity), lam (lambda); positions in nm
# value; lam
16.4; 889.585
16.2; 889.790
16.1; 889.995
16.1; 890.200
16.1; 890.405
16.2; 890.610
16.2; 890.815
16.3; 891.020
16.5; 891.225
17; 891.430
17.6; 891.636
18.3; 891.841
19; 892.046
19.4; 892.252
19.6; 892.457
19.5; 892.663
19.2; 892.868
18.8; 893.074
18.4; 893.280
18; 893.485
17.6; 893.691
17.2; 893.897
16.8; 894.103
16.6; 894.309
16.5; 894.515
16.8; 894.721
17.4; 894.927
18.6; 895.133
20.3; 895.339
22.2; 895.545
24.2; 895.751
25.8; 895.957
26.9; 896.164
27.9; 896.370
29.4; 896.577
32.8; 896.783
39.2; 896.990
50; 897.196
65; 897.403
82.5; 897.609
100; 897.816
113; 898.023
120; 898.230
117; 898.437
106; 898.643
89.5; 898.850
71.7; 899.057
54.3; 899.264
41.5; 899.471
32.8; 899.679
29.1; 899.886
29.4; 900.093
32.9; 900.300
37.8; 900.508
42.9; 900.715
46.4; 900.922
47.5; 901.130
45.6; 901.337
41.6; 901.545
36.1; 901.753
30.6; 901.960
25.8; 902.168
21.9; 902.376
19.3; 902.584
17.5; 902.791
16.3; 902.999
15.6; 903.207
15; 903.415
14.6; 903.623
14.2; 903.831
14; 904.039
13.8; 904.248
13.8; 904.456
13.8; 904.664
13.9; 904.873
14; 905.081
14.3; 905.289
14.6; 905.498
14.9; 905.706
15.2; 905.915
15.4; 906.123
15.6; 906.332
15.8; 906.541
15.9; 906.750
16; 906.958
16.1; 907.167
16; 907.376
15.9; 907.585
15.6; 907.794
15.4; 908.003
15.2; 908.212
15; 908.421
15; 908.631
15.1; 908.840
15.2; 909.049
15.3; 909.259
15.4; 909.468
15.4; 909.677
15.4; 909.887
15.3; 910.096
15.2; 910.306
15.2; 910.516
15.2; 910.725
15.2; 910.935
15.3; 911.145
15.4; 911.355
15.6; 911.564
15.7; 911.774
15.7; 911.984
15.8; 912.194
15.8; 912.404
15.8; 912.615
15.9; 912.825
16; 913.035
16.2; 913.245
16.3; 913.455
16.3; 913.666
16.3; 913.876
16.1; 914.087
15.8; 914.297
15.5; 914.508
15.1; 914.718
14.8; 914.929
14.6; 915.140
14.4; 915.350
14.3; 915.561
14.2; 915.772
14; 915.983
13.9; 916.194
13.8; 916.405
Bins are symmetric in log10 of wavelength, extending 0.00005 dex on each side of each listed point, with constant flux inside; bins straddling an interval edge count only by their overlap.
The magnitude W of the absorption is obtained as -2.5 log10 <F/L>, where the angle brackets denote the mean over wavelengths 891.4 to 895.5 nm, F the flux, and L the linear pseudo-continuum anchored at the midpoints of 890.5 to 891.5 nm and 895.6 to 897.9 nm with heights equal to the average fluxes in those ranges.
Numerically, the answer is 0.44 mag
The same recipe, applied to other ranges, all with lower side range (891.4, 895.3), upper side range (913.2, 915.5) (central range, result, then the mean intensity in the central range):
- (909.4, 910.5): 0.05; 15.3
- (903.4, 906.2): 0.16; 14.4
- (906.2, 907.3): 0.04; 15.9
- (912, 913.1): -0.01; 15.8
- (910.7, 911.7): 0.04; 15.4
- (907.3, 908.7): 0.06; 15.4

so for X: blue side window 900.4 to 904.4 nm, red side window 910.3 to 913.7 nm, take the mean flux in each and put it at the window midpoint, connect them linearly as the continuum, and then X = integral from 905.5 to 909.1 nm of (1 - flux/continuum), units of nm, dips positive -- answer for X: 0.97 nm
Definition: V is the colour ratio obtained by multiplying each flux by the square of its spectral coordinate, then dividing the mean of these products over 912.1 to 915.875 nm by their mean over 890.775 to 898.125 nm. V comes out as 0.55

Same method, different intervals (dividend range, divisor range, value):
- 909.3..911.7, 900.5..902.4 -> 0.41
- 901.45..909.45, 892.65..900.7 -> 0.41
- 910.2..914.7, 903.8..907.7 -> 1.07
